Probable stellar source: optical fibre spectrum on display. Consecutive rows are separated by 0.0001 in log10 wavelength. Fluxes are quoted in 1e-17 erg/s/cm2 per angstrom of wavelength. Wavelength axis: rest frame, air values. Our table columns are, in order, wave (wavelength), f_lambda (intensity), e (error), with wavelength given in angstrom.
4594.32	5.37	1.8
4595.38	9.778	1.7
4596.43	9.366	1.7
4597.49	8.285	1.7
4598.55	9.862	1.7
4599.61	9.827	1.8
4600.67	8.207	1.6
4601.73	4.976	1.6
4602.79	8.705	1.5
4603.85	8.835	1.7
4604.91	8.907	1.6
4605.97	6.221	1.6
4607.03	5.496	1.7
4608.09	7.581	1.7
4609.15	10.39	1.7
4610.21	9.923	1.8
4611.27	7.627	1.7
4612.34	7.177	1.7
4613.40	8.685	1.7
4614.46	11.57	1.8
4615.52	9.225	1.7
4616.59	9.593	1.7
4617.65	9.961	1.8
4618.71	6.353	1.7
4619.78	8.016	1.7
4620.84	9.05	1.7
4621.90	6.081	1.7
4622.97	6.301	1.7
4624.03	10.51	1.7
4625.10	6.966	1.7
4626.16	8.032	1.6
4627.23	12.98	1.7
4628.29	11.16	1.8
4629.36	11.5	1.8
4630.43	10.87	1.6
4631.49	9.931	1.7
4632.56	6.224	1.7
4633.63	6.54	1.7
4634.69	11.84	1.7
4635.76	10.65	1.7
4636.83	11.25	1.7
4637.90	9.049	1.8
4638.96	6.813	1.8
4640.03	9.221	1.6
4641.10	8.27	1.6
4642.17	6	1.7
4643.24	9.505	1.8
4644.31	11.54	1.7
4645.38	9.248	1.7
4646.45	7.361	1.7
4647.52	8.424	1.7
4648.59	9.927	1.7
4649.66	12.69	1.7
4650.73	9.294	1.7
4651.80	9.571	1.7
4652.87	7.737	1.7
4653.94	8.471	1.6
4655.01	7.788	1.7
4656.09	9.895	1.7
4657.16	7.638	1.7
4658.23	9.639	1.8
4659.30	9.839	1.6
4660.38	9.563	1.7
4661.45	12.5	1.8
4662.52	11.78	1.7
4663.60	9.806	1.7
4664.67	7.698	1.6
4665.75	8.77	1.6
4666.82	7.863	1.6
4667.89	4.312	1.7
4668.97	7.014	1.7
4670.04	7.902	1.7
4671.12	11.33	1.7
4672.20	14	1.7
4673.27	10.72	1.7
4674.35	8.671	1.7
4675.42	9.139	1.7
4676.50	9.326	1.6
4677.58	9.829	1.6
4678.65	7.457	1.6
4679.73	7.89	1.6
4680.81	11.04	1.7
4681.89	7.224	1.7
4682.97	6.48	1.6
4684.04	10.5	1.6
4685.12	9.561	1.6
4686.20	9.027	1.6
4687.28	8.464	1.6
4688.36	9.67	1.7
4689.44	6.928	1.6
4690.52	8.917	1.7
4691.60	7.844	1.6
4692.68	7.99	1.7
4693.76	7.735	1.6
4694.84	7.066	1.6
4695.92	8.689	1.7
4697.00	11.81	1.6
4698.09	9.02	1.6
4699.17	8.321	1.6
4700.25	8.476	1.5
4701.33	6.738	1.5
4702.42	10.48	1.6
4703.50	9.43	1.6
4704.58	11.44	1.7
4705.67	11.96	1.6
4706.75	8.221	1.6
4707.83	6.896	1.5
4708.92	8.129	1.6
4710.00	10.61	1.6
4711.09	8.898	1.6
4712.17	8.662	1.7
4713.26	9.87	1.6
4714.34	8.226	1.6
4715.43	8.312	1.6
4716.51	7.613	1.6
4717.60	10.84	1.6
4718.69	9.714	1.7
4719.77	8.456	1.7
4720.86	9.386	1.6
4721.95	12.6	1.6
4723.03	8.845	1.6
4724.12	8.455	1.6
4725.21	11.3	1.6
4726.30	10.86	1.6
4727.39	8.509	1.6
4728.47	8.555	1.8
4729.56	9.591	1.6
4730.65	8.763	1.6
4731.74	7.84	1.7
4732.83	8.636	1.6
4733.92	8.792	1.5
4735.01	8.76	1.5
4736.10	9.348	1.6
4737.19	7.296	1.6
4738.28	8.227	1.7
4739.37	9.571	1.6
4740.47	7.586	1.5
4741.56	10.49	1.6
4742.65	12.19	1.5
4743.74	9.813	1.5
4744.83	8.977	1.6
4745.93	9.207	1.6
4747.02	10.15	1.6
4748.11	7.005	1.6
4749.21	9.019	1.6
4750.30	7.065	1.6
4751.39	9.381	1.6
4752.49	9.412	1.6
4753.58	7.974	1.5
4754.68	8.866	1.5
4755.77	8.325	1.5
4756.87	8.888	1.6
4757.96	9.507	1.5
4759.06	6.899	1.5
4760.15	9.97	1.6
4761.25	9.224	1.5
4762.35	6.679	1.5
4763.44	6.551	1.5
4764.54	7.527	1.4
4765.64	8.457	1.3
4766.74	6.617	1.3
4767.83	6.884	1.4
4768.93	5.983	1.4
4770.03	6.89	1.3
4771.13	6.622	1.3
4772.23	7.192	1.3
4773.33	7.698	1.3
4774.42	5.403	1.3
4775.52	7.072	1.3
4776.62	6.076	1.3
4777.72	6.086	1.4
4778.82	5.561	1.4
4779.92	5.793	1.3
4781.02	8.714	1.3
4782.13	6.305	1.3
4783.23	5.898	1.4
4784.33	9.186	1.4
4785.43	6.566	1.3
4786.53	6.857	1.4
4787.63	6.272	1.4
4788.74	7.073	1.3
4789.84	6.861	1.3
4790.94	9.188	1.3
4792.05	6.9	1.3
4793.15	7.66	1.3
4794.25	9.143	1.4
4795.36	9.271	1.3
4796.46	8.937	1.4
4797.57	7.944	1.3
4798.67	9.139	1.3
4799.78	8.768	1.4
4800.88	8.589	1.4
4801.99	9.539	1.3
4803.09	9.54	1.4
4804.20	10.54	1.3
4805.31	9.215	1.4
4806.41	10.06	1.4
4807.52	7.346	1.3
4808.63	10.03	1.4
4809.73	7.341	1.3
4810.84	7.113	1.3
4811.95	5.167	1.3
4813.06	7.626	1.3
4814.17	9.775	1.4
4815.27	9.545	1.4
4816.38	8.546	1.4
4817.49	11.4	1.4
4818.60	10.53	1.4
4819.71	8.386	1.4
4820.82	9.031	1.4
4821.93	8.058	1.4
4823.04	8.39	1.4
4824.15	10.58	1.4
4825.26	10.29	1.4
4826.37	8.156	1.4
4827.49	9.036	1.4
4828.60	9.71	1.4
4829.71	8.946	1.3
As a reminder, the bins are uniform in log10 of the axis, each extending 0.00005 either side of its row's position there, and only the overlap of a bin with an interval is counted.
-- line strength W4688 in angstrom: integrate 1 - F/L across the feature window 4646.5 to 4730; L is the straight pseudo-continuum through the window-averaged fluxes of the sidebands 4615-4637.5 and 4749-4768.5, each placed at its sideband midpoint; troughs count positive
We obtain -4.13 angstrom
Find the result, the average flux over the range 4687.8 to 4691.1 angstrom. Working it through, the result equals 8.49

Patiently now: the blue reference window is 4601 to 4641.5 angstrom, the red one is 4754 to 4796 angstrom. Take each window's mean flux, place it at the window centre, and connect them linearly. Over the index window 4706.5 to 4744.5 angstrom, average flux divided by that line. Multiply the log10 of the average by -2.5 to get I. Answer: -0.17 mag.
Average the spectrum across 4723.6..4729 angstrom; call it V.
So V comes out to 9.55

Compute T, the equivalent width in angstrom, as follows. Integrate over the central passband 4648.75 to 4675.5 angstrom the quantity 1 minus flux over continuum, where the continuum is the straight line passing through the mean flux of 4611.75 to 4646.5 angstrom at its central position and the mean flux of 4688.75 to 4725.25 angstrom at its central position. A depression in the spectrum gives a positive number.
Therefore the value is -1.0 angstrom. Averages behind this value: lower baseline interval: 9.03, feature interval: 9.36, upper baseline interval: 9.03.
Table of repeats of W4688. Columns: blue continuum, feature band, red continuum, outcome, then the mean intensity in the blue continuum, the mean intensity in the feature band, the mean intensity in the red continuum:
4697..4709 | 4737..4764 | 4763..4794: -3.4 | 9.16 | 8.75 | 6.95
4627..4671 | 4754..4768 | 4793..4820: 1.4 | 9.21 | 8.06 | 8.87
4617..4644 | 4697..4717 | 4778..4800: -1.8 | 8.95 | 9.04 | 7.56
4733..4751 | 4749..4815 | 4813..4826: 9.7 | 8.97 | 7.84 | 9.4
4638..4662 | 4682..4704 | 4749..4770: 0.2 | 9.14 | 8.63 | 8.02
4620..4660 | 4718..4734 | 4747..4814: -2.0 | 9.12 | 9.38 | 7.82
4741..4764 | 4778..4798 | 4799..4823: 3.2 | 8.84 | 7.43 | 8.86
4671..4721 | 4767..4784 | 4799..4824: 4.5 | 9.06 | 6.58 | 8.87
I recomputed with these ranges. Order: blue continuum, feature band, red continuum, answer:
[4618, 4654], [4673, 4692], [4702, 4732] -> 0.05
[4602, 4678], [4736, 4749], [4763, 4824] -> -0.11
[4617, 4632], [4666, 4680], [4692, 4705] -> 0.01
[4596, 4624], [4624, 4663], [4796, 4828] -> -0.12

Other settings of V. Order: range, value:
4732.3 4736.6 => 8.88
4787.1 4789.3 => 6.66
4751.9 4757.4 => 8.69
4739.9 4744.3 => 10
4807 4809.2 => 8.71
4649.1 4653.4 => 9.83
